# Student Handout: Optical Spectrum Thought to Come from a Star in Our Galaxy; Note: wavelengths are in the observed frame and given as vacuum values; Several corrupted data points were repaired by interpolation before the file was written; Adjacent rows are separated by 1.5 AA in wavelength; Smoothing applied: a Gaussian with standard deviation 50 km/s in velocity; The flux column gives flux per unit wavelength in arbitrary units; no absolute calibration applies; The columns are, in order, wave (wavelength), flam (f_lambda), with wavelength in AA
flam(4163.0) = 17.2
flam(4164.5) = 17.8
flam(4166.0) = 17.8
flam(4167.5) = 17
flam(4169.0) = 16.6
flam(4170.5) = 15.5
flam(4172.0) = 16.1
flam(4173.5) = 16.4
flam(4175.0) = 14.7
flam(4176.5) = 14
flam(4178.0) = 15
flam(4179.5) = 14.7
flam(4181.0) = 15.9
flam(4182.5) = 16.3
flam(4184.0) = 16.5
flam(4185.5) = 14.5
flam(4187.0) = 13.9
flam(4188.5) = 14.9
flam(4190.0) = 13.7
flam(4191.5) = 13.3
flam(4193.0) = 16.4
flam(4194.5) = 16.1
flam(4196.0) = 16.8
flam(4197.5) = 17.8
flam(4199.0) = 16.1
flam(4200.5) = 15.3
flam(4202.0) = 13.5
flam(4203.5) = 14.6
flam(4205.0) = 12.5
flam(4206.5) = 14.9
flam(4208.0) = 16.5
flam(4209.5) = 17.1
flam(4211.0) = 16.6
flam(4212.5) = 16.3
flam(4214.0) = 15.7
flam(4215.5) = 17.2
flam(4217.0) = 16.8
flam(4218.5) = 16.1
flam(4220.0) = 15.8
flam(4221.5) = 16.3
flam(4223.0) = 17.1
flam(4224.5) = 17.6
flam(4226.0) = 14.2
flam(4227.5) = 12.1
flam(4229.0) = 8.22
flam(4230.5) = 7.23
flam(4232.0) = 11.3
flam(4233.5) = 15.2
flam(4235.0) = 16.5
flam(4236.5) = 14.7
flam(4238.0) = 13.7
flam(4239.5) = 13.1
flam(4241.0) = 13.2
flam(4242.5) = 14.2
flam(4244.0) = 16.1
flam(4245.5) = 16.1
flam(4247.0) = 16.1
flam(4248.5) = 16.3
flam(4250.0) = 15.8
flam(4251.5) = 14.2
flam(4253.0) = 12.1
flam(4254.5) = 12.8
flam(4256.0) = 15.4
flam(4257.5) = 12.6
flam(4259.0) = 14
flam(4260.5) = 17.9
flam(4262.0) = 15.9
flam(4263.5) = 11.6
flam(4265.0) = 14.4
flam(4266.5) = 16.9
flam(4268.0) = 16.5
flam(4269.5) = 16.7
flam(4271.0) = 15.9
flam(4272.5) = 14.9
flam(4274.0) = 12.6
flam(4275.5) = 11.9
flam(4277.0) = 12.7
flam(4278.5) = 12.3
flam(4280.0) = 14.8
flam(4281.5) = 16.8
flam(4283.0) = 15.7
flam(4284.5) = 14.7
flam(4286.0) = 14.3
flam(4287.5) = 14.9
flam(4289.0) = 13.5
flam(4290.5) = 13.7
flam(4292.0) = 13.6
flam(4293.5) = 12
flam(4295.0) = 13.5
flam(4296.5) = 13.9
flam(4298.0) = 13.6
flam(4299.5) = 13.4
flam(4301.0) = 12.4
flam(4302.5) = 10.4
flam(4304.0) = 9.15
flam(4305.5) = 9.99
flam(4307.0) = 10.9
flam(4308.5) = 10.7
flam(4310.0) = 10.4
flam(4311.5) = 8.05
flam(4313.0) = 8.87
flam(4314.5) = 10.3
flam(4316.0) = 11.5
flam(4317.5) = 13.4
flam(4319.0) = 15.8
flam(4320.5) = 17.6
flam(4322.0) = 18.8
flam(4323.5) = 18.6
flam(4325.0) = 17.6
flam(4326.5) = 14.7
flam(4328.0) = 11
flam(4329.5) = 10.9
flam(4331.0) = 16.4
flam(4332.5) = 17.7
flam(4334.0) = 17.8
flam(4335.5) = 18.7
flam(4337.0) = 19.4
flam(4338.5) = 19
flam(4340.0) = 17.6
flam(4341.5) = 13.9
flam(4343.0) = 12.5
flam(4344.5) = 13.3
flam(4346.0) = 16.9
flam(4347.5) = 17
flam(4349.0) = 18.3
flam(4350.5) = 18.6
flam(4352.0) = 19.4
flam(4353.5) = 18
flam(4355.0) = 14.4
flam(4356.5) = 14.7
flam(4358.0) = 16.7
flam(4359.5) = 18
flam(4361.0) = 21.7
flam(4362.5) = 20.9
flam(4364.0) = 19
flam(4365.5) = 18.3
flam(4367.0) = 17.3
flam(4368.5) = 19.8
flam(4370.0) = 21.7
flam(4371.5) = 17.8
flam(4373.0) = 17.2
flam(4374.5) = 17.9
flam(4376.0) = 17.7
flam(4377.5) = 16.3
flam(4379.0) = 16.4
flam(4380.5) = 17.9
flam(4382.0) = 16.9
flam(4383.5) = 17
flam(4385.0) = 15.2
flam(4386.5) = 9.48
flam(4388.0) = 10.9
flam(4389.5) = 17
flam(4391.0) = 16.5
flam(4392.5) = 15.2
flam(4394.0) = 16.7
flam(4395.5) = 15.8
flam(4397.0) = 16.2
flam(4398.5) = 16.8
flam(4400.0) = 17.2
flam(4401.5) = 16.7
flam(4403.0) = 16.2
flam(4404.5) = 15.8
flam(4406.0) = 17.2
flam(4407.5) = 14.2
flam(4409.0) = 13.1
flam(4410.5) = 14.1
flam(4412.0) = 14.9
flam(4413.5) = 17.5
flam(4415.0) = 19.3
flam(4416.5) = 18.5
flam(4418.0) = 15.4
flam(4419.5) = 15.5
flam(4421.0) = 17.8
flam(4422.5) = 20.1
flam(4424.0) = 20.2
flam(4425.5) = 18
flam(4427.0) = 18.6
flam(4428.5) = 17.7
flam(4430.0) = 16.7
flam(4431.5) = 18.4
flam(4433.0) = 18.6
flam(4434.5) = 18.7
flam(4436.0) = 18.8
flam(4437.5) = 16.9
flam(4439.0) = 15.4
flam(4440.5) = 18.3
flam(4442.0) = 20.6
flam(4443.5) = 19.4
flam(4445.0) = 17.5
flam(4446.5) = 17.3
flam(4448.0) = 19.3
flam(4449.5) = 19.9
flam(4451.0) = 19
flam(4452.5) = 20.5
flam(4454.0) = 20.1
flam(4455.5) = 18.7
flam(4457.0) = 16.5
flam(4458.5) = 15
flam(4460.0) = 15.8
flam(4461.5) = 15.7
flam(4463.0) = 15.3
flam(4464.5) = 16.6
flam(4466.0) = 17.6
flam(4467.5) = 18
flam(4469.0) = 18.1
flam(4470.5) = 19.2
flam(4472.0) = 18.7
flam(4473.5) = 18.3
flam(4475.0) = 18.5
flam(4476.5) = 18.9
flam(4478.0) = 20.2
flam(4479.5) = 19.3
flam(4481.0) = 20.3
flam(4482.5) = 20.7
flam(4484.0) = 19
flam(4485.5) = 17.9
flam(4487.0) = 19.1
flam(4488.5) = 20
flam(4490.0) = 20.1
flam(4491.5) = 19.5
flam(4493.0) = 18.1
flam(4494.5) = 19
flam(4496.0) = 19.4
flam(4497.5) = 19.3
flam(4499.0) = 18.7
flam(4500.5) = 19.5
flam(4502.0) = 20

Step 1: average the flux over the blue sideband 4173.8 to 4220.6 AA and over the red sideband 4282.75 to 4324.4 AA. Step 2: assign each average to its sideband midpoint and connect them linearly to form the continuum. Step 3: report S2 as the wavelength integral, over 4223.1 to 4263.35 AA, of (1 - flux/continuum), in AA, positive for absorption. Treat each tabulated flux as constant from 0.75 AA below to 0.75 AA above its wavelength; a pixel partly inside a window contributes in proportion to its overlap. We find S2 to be 0.7 AA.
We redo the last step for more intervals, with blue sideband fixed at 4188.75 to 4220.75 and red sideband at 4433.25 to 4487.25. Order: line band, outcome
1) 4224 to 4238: 2.6 AA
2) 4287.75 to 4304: 3.6 AA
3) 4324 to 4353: 1.1 AA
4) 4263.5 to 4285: 2.3 AA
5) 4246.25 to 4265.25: 1.9 AA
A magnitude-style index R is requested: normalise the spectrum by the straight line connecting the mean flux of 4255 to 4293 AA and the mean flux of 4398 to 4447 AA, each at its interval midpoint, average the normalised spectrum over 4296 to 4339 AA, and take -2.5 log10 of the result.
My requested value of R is 0.12 mag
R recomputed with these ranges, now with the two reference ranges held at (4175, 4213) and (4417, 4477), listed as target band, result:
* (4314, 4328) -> 0.098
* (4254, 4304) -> 0.154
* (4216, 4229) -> 0.018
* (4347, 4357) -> -0.018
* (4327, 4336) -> 0.099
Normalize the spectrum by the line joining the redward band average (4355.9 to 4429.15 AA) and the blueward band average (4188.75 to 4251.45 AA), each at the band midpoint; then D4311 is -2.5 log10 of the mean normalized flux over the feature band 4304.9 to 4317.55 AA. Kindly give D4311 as 0.480 mag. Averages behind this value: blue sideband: 15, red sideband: 17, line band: 10.3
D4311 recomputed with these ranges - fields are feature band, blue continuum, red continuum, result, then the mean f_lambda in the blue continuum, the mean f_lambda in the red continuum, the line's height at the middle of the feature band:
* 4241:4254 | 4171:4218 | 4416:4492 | 0.078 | 15.5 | 18.3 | 16.1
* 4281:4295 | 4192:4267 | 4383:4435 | 0.083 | 14.9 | 16.5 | 15.4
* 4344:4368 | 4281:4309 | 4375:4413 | -0.206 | 13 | 15.7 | 14.7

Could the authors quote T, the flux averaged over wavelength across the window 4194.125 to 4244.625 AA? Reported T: 14.9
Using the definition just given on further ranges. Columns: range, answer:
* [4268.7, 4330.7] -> 13.4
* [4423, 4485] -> 18.3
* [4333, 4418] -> 16.8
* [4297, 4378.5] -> 15.6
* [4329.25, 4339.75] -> 17.4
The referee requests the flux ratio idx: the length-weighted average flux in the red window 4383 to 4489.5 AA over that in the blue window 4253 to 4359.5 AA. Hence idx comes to 1.2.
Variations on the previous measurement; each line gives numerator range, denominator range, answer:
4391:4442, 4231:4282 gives 1.17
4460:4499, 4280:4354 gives 1.29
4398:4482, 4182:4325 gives 1.24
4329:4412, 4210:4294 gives 1.15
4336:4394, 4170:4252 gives 1.13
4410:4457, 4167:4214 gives 1.17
